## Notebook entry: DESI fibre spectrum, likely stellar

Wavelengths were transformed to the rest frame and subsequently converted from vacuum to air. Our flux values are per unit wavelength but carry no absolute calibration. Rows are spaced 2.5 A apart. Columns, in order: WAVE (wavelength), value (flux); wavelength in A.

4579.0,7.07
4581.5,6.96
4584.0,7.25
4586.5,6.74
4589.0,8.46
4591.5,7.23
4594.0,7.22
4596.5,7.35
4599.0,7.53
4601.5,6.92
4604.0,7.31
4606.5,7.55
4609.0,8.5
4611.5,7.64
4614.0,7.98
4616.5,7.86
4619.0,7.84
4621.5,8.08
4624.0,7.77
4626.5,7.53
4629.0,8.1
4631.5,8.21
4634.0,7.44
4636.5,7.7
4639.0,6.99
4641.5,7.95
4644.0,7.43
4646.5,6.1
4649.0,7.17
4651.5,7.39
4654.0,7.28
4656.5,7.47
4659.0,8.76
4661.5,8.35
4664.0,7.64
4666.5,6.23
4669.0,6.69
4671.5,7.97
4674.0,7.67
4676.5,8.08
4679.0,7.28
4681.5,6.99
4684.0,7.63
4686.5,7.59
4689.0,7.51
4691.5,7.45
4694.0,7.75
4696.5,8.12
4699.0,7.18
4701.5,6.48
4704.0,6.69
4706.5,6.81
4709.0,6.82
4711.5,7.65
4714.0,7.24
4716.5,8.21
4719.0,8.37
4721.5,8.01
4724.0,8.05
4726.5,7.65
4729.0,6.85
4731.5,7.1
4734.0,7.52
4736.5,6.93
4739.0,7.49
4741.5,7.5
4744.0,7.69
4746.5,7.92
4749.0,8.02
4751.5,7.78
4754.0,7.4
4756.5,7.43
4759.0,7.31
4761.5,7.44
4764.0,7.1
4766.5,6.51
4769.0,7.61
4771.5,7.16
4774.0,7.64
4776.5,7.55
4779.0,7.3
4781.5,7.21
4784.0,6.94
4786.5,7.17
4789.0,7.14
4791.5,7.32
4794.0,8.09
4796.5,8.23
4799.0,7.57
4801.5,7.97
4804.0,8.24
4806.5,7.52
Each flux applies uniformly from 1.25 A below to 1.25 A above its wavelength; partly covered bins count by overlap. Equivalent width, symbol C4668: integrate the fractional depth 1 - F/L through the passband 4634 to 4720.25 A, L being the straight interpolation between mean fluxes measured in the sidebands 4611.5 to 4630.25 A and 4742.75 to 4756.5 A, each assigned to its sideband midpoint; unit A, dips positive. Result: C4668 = 4.1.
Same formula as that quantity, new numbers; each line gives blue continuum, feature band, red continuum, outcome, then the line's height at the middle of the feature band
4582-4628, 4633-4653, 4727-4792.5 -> 0.7 A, 7.53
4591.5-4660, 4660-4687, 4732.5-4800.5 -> 0.2 A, 7.54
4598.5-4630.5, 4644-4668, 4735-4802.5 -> 0.9 A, 7.67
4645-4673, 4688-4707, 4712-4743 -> 0.6 A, 7.49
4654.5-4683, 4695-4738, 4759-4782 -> 0.2 A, 7.43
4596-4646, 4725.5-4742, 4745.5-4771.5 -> 0.4 A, 7.48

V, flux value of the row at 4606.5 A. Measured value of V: 7.55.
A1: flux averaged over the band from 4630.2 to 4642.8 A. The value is 7.66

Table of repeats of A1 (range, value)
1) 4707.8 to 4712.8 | 7.24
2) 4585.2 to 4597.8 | 7.4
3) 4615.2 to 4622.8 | 7.93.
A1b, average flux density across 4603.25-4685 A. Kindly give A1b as 7.59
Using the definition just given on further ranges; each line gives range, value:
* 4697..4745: 7.39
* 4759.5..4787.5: 7.24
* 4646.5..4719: 7.43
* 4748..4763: 7.55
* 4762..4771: 7.11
